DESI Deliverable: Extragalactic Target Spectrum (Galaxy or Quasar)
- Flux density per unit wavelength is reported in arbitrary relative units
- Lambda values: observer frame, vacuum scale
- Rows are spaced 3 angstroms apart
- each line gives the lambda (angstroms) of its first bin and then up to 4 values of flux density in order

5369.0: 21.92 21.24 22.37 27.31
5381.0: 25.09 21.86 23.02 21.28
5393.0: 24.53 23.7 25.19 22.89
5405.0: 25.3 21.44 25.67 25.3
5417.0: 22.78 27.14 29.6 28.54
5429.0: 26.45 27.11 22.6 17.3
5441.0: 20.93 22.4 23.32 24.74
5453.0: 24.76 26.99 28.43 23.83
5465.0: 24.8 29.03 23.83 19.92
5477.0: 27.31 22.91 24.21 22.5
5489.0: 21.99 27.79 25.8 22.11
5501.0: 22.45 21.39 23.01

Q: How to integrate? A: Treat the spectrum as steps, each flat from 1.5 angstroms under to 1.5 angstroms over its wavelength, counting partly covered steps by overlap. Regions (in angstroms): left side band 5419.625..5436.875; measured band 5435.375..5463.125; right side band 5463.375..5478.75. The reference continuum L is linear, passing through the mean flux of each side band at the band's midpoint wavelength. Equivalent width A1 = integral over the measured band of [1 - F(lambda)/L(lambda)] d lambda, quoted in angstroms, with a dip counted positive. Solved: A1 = 2.4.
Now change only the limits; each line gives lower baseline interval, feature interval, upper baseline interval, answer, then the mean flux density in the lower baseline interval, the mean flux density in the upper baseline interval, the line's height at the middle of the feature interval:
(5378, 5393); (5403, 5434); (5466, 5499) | -2.7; 23.4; 24.3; 23.7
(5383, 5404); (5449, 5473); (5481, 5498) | -1.8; 23.3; 24.2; 23.9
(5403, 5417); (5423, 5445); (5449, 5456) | 0.6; 24.2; 25.2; 24.8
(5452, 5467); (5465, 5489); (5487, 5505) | 0.7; 25.9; 23.6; 24.8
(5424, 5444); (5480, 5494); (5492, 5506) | -0.3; 23.9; 23.5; 23.5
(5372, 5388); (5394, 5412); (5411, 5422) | 0.5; 23.7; 25.4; 24.7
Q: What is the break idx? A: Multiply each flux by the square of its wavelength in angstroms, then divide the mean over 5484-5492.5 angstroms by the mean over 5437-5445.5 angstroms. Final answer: 1.2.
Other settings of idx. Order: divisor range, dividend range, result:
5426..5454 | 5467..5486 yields 1.04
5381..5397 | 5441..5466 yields 1.10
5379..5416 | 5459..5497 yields 1.06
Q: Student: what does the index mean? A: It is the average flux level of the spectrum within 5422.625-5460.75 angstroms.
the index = 24.7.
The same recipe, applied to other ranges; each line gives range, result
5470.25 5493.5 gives 23.8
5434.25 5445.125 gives 20.6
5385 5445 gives 24.2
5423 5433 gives 27.7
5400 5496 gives 24.6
